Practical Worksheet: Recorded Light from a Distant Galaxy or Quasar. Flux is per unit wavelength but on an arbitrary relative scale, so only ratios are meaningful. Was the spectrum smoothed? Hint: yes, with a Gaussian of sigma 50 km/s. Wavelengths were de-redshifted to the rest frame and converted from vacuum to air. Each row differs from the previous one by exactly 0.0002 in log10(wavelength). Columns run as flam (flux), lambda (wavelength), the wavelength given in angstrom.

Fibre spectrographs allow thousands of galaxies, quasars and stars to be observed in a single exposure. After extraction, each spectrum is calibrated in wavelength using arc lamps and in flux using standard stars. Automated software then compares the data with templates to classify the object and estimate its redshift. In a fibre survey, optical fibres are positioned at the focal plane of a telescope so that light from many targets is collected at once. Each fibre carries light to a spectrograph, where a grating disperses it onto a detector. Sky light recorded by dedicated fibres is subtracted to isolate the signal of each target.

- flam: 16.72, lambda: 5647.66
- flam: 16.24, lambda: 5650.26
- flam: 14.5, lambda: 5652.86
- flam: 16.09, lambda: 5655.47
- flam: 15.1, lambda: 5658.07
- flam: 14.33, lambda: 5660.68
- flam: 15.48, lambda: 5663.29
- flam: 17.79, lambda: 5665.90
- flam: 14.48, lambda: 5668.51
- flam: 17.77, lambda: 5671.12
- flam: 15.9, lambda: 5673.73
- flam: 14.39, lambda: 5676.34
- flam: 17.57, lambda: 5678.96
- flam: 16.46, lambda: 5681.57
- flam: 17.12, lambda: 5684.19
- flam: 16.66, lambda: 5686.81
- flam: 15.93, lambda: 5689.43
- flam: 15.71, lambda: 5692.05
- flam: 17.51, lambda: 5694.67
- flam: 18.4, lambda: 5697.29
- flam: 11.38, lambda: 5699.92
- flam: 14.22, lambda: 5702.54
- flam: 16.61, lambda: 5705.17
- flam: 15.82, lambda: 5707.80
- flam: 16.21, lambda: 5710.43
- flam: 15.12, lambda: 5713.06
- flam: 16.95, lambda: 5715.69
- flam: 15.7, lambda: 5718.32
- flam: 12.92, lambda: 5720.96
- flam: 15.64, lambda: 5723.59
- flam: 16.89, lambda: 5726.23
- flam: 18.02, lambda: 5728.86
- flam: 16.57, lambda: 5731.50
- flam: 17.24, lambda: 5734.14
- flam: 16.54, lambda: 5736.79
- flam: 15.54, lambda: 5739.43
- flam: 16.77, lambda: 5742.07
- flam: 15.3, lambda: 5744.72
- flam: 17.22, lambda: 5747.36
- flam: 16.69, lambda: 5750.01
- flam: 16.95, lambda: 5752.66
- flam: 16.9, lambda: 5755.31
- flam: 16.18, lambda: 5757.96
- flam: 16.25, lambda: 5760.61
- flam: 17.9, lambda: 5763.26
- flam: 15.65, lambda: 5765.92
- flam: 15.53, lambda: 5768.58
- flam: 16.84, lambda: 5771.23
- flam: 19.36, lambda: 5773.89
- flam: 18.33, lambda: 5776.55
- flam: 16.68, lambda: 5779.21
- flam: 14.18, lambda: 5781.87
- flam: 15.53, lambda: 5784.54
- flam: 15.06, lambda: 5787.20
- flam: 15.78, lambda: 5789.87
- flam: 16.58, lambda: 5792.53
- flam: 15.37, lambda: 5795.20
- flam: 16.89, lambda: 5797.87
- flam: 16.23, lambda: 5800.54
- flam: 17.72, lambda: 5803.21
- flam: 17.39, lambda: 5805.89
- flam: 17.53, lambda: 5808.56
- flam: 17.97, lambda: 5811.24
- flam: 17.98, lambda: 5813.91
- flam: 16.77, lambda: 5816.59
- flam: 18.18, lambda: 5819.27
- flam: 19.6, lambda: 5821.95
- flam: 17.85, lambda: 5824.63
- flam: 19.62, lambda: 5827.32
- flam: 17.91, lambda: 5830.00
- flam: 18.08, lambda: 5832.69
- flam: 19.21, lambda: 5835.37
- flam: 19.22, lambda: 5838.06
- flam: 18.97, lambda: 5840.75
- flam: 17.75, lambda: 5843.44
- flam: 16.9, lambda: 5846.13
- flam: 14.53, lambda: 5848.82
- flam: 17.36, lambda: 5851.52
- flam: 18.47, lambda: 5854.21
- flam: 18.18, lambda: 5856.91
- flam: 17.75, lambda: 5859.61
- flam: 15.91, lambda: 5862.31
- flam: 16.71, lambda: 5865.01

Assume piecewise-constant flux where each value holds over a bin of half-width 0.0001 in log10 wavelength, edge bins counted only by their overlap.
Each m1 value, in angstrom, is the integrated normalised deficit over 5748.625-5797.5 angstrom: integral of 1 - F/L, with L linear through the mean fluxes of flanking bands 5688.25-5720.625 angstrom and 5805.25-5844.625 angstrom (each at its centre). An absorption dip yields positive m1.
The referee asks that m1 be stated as 2.07 angstrom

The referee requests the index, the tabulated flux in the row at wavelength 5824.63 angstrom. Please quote 17.85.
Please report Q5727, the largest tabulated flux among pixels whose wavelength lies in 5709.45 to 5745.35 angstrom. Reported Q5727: 18.02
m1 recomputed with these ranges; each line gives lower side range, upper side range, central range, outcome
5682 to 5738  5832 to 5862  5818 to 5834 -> -0.9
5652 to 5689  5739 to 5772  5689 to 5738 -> 0.8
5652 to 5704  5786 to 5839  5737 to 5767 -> 0.5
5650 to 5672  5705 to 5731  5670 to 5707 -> -0.6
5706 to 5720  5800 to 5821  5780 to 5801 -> 1.8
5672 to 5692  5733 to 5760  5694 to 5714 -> 0.9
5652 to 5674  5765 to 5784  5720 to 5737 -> -0.1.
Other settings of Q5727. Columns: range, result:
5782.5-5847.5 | 19.62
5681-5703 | 18.4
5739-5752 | 17.22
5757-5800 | 19.36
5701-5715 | 16.61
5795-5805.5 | 17.72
